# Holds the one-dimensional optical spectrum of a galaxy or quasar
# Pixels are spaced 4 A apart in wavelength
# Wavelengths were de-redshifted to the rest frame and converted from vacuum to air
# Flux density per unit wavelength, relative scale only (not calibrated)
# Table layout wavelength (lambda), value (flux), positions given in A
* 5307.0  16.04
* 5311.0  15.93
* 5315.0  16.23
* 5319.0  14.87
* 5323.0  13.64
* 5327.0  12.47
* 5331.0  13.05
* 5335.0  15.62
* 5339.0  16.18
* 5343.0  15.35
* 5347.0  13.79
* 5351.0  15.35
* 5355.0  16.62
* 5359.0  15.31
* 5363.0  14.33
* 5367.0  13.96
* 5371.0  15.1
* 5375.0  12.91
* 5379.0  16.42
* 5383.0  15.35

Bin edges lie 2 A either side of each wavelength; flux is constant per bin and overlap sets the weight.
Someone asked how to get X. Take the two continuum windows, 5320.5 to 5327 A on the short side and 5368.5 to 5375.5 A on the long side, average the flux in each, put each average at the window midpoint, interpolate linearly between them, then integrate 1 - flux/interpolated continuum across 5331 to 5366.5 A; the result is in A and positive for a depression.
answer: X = -3.38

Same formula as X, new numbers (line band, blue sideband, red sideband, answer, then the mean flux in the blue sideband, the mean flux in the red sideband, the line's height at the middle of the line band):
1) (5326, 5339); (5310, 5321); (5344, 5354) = 0.9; 15.7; 14.9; 15.2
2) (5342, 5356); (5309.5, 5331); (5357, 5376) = -0.7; 14.5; 14.4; 14.4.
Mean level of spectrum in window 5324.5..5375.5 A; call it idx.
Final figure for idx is 14.7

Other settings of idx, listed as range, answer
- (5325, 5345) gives 14.5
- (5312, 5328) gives 14.5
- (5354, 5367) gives 15.1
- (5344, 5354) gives 14.9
